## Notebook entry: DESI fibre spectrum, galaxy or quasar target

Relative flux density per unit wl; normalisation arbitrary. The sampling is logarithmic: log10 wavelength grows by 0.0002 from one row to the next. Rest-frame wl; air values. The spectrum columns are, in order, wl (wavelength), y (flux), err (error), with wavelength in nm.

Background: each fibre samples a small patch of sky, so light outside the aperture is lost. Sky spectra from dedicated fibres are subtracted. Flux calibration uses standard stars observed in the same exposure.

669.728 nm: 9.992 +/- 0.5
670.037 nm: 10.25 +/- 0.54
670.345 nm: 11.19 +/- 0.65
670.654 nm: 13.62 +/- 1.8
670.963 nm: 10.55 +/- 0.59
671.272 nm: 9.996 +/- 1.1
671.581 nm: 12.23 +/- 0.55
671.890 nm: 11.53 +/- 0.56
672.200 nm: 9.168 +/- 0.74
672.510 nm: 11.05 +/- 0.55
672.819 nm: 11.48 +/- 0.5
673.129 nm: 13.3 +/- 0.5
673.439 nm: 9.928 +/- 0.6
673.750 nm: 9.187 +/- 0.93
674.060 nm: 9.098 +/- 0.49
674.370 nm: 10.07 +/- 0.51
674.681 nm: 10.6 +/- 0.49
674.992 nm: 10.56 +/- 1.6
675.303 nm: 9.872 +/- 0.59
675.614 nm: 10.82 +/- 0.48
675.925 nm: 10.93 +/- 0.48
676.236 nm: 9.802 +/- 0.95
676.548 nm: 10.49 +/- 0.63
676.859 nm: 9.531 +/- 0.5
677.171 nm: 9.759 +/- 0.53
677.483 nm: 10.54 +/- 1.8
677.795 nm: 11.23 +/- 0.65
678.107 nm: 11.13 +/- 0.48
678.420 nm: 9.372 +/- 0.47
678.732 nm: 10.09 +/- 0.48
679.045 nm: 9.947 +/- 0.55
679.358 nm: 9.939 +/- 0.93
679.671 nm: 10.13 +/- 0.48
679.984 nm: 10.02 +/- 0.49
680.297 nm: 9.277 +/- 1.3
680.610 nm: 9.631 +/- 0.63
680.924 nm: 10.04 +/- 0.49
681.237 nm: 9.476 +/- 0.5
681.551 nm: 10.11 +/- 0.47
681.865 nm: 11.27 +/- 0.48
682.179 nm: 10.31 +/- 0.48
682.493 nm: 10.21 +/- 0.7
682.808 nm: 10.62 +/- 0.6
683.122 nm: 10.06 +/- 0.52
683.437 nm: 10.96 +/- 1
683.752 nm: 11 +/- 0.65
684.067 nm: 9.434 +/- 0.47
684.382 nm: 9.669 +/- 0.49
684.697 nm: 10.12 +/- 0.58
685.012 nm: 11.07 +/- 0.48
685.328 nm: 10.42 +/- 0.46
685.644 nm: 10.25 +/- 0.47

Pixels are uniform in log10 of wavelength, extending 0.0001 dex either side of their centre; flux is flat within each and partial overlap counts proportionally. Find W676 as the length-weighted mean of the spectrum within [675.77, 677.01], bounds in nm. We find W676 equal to 10.2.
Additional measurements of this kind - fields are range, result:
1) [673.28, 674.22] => 9.43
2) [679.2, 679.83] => 10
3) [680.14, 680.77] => 9.46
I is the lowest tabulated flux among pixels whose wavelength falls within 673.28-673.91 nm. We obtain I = 9.187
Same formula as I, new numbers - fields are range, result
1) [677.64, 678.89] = 9.372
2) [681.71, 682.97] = 10.21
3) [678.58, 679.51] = 9.939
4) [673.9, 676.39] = 9.098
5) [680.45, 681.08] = 9.631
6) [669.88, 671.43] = 9.996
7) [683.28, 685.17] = 9.434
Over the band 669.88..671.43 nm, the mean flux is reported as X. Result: 11.1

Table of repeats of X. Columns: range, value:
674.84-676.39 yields 10.4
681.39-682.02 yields 10.7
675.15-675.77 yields 10.4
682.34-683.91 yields 10.6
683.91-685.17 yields 10.1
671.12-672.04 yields 11.3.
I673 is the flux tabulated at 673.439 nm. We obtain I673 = 9.928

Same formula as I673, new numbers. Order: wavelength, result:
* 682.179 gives 10.31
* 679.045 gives 9.947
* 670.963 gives 10.55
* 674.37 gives 10.07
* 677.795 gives 11.23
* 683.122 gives 10.06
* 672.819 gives 11.48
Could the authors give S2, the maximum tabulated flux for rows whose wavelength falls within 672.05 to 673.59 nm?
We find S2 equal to 13.3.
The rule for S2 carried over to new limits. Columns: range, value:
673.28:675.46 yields 10.6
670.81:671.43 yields 10.55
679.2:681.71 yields 10.13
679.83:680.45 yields 10.02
